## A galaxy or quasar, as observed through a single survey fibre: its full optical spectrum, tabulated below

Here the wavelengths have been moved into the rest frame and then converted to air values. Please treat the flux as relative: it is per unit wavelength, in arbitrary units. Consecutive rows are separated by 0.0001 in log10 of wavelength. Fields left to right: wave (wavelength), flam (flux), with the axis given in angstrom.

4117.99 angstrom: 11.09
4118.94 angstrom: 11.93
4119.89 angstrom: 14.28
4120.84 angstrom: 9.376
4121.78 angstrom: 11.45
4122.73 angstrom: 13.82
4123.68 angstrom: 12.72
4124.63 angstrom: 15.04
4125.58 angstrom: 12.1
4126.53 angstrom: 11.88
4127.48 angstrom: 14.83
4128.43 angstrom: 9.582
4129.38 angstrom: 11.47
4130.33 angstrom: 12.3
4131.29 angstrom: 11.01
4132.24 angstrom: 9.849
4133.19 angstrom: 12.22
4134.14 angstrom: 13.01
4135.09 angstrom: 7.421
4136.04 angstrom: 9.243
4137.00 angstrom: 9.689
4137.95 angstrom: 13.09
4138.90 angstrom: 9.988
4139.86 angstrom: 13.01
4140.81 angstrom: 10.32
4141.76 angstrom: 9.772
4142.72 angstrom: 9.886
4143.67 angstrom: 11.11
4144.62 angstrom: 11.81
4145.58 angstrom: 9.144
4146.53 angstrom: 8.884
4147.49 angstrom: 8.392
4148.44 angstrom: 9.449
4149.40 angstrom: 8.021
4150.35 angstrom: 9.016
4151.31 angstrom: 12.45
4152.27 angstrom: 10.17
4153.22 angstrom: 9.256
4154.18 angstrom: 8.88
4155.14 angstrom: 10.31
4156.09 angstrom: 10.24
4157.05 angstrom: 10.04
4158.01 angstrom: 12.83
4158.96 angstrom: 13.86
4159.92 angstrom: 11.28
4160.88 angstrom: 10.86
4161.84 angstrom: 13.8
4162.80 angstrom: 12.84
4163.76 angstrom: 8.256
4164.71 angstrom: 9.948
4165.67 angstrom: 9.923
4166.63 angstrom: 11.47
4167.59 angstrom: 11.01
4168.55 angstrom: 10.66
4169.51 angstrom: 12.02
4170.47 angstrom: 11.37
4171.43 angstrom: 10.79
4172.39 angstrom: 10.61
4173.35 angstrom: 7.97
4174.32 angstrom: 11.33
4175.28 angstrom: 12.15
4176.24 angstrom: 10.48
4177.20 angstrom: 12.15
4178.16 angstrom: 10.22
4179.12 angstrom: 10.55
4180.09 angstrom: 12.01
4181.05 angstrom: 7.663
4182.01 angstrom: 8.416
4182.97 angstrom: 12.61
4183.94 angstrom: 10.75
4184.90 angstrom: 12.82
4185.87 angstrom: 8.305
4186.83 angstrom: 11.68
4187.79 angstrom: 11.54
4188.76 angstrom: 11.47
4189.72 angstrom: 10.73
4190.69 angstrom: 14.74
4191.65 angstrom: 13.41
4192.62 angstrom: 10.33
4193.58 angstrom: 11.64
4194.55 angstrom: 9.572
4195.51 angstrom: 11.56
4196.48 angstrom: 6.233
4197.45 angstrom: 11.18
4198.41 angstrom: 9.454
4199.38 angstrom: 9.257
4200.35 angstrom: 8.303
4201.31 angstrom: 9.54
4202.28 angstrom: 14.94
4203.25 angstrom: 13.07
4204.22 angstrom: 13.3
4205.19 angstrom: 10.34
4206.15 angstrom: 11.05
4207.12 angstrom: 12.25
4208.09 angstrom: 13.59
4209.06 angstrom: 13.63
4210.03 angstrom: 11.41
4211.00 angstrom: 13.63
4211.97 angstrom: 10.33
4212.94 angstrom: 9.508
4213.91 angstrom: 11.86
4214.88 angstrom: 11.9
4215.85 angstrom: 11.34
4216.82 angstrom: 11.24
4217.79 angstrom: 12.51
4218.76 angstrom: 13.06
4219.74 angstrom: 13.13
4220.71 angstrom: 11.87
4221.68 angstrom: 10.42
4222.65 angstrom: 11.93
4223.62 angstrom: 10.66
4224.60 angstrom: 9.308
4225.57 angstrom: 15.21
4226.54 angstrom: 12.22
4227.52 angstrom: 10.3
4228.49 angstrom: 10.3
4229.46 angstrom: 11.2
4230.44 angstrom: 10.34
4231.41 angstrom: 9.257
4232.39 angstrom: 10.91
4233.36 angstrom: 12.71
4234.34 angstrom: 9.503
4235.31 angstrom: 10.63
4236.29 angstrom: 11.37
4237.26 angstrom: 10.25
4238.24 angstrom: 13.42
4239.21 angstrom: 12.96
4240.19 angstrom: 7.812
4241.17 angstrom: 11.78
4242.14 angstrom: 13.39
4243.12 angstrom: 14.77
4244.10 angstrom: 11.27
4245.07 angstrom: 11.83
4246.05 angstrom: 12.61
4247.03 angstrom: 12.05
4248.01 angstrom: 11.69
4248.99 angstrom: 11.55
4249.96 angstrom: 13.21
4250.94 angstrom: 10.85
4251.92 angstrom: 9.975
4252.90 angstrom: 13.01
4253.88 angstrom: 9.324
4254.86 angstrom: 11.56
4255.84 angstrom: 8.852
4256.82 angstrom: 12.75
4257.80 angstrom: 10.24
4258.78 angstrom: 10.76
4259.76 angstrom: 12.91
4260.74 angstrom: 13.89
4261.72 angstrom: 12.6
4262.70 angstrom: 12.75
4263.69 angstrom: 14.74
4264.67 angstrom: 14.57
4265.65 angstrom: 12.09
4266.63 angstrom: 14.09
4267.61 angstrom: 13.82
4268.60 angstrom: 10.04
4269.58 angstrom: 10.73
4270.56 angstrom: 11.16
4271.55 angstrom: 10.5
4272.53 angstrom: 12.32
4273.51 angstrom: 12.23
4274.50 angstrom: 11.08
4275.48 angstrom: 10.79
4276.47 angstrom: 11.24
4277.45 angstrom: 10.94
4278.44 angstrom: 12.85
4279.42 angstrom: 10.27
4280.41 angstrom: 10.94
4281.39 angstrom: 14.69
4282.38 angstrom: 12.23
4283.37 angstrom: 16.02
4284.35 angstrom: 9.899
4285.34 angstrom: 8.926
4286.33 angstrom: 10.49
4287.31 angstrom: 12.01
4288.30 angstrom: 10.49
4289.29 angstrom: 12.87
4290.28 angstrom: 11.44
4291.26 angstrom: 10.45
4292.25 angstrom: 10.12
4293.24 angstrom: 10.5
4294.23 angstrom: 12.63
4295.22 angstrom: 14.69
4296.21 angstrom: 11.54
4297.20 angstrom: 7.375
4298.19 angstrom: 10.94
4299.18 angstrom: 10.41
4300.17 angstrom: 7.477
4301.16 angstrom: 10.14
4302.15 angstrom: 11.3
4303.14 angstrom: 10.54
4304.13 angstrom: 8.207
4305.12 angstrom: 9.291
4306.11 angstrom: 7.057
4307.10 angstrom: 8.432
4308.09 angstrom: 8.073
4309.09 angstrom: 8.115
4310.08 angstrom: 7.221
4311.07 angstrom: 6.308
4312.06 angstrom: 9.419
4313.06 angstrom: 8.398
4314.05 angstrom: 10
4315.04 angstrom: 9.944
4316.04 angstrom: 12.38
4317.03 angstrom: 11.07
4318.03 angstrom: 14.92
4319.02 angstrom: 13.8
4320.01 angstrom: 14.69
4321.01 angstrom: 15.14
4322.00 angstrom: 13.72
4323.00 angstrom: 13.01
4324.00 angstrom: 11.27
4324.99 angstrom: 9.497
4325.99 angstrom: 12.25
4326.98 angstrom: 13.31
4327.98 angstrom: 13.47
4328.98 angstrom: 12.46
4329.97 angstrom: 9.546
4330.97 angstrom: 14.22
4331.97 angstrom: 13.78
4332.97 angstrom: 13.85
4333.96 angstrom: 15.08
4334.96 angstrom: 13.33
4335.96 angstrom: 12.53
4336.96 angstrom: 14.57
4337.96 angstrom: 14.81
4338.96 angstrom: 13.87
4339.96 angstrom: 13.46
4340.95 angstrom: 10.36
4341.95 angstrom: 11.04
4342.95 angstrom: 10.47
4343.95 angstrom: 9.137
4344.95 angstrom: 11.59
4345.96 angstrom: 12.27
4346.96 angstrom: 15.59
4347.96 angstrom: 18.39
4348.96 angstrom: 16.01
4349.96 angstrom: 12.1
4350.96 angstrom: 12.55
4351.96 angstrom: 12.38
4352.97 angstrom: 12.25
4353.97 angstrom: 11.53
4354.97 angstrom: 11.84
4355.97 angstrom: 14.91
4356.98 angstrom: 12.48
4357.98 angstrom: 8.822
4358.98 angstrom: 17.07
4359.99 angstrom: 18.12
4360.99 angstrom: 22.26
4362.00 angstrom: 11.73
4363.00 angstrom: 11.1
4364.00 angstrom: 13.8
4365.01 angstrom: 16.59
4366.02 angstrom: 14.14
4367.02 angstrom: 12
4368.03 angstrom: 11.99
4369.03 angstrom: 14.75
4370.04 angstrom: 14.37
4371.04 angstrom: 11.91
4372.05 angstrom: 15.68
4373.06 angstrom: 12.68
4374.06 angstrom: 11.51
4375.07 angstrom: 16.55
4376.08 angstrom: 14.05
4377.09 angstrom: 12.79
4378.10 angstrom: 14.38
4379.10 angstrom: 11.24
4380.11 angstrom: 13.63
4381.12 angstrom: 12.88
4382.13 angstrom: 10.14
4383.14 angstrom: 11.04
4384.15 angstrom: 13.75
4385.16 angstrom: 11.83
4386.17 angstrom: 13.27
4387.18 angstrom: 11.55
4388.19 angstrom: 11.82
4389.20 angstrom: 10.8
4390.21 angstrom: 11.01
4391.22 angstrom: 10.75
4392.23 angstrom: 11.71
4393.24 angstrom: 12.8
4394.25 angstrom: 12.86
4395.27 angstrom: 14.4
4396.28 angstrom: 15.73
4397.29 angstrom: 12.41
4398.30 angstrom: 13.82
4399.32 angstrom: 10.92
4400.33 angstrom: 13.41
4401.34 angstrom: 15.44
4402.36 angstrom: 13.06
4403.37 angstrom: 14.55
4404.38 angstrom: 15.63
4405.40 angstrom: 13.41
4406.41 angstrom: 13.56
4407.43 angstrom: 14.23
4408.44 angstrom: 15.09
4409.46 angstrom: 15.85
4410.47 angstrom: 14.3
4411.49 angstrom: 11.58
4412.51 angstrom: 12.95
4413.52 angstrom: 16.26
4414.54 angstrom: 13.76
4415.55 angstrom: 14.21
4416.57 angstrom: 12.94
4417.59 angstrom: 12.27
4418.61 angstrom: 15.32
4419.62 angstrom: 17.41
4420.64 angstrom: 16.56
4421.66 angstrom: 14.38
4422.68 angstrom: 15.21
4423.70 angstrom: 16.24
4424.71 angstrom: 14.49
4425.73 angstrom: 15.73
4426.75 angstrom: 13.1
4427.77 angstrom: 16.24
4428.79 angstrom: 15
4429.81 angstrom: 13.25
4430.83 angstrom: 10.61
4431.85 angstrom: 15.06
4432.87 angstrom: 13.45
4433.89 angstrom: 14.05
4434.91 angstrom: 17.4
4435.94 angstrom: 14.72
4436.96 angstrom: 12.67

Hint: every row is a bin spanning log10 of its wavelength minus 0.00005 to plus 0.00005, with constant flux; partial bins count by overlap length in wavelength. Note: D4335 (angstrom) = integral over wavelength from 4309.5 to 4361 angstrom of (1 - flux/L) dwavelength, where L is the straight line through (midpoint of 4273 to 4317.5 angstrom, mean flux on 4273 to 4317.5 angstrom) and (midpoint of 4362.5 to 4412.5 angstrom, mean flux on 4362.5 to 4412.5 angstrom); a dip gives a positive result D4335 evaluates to -4.3 angstrom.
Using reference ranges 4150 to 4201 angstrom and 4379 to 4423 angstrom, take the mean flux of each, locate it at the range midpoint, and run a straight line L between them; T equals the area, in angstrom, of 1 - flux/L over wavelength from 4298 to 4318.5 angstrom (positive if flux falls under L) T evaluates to 4.74 angstrom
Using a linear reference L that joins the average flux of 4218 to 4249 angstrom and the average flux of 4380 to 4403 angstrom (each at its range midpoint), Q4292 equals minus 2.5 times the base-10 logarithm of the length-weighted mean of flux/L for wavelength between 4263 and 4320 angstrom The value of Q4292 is 0.09 mag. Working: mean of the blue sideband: 11.6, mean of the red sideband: 12.6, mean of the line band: 11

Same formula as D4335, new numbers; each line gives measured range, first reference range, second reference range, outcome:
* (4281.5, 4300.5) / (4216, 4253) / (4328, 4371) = 2.0 angstrom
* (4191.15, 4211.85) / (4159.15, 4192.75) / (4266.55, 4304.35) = -0.4 angstrom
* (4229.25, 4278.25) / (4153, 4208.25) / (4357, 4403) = 0.5 angstrom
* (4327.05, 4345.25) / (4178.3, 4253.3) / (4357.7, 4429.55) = 0.5 angstrom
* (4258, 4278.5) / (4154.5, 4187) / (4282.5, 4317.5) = -3.6 angstrom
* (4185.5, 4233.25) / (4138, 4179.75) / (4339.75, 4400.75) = -0.5 angstrom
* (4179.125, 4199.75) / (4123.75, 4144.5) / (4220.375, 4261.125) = 1.2 angstrom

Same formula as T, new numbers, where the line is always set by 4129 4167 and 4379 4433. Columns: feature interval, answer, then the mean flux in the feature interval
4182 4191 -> -0.27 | 11.4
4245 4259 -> 0.55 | 11.3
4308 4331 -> 2.30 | 11.3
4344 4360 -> -0.48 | 13.3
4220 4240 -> 0.60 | 11.2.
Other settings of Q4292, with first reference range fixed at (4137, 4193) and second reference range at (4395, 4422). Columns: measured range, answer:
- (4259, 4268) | -0.11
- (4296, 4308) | 0.34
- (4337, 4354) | 0.04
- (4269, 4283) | 0.07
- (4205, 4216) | -0.03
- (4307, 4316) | 0.43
